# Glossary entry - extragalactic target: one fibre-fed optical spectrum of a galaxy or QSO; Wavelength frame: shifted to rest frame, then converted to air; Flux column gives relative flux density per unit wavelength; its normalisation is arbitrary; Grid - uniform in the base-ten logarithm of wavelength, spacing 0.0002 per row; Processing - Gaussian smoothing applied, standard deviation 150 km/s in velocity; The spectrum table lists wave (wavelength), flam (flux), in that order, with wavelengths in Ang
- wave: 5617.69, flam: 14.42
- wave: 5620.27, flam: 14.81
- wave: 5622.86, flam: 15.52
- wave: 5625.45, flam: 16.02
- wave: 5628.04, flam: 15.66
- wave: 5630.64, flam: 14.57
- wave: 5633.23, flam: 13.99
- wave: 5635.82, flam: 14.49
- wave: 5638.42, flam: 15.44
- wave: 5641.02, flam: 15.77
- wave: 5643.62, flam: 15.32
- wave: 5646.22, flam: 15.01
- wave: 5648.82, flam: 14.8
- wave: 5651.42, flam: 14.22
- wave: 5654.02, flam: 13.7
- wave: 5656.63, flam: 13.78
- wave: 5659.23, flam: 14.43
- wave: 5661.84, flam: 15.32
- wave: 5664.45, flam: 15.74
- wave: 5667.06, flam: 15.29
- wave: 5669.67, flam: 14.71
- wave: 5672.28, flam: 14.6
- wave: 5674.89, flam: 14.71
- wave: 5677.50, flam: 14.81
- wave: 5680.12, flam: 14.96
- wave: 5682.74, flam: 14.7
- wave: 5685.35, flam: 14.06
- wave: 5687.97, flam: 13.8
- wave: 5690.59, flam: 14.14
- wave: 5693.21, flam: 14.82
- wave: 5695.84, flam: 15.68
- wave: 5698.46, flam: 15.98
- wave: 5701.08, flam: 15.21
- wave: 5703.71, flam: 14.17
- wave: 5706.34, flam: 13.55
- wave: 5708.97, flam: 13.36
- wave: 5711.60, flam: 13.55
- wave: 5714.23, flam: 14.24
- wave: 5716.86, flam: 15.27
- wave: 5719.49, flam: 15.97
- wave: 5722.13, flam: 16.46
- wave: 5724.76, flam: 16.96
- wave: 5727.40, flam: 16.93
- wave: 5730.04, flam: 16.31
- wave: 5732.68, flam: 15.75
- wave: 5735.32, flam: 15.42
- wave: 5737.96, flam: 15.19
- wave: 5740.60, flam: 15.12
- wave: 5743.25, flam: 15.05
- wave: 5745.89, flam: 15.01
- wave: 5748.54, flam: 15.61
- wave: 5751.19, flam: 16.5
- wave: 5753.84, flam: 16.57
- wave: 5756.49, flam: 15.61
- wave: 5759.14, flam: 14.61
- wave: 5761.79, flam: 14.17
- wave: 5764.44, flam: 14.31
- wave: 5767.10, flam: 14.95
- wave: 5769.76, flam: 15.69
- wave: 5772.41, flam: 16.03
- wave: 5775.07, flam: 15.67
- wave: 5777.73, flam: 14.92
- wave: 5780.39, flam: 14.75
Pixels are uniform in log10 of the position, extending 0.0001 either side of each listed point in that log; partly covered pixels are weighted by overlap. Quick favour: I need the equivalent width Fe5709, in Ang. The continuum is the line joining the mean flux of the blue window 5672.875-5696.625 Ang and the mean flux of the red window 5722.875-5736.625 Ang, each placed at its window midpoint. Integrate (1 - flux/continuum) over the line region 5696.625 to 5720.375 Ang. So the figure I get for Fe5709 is 1.4 Ang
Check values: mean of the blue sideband 14.6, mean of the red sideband 16.3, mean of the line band 14.6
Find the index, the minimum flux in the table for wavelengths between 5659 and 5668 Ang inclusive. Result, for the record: 14.43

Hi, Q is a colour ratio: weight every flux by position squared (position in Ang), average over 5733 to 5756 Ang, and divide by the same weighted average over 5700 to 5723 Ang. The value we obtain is 1.1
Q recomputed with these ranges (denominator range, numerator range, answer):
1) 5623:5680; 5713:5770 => 1.08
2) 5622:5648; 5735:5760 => 1.06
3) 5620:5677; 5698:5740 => 1.05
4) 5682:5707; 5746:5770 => 1.07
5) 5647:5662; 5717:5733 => 1.17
